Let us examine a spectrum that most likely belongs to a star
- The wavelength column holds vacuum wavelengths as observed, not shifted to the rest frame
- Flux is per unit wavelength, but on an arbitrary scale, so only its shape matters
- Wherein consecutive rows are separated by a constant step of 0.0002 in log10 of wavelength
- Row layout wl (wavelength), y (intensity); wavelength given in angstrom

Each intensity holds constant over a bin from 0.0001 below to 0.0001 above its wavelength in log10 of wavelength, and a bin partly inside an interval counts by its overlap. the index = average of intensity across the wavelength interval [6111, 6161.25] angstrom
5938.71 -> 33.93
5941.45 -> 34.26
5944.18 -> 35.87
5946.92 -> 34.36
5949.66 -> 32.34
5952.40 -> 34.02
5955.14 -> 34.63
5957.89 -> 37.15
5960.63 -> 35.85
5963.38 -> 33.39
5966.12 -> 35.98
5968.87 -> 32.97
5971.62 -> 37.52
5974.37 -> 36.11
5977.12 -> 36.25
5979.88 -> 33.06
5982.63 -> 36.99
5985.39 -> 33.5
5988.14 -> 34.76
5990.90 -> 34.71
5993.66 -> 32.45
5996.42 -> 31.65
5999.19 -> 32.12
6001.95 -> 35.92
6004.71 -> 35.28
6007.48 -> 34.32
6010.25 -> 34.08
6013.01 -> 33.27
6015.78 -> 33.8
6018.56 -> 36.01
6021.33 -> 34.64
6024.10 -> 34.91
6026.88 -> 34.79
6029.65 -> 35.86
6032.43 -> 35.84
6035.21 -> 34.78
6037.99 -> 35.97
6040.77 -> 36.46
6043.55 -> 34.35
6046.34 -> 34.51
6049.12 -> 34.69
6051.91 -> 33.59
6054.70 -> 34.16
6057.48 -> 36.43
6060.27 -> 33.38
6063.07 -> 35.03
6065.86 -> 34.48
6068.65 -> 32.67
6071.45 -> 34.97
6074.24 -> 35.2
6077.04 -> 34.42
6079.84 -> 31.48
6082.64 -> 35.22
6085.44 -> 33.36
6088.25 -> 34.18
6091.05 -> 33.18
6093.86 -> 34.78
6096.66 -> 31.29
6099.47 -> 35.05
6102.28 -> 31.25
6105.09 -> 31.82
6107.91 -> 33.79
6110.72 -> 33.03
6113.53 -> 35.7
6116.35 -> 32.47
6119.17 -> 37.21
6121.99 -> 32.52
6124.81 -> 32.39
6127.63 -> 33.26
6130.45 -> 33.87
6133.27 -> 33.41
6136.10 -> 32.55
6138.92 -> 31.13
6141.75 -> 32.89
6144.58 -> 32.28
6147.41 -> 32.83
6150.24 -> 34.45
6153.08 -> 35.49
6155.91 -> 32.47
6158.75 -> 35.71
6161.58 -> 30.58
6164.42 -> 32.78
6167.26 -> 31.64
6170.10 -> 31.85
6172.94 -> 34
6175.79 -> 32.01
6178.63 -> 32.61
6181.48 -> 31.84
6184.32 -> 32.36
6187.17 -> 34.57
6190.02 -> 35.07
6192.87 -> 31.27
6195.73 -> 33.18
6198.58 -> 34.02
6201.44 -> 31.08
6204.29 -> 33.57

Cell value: 33.5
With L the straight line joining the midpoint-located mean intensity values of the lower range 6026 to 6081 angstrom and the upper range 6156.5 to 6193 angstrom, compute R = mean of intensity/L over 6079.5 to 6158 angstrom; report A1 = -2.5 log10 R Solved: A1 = 0.01 mag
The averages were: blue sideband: 34.7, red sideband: 32.8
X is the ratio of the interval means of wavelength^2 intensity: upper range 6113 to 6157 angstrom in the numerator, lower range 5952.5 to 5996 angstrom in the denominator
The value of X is 1.01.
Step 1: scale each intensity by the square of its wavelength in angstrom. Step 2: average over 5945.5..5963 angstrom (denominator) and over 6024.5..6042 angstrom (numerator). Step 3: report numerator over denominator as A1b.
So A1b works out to 1.05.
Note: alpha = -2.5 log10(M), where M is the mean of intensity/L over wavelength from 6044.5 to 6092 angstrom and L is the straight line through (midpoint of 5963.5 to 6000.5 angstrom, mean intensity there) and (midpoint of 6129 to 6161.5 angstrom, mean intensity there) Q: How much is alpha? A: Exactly -0.01 mag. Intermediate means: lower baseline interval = 34.4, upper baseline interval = 33.3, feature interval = 34.2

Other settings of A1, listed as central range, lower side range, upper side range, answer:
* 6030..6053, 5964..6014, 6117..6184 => -0.033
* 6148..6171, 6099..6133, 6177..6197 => 0.001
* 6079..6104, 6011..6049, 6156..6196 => 0.024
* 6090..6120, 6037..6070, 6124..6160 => 0.010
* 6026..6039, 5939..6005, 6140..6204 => -0.042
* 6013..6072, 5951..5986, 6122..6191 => -0.014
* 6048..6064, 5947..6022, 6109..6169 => -0.018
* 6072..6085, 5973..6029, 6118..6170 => -0.012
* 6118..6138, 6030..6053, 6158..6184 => -0.005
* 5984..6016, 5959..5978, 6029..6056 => 0.045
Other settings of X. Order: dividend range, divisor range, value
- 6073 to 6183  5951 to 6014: 1.01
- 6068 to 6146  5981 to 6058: 0.99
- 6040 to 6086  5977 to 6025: 1.02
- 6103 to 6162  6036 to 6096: 0.99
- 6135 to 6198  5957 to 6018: 1.01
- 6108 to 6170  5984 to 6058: 1.00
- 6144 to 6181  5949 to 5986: 1.00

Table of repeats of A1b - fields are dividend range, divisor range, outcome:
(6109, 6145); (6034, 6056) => 0.98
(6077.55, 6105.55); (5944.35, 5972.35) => 1.00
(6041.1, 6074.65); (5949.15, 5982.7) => 1.01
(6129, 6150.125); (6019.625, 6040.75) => 0.96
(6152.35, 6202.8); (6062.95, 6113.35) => 1.01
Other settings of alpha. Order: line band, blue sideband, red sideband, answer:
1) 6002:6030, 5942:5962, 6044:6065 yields 0.00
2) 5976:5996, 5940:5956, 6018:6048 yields 0.01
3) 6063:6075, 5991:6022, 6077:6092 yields -0.02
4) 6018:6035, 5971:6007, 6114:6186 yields -0.03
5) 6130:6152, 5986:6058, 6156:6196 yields 0.01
